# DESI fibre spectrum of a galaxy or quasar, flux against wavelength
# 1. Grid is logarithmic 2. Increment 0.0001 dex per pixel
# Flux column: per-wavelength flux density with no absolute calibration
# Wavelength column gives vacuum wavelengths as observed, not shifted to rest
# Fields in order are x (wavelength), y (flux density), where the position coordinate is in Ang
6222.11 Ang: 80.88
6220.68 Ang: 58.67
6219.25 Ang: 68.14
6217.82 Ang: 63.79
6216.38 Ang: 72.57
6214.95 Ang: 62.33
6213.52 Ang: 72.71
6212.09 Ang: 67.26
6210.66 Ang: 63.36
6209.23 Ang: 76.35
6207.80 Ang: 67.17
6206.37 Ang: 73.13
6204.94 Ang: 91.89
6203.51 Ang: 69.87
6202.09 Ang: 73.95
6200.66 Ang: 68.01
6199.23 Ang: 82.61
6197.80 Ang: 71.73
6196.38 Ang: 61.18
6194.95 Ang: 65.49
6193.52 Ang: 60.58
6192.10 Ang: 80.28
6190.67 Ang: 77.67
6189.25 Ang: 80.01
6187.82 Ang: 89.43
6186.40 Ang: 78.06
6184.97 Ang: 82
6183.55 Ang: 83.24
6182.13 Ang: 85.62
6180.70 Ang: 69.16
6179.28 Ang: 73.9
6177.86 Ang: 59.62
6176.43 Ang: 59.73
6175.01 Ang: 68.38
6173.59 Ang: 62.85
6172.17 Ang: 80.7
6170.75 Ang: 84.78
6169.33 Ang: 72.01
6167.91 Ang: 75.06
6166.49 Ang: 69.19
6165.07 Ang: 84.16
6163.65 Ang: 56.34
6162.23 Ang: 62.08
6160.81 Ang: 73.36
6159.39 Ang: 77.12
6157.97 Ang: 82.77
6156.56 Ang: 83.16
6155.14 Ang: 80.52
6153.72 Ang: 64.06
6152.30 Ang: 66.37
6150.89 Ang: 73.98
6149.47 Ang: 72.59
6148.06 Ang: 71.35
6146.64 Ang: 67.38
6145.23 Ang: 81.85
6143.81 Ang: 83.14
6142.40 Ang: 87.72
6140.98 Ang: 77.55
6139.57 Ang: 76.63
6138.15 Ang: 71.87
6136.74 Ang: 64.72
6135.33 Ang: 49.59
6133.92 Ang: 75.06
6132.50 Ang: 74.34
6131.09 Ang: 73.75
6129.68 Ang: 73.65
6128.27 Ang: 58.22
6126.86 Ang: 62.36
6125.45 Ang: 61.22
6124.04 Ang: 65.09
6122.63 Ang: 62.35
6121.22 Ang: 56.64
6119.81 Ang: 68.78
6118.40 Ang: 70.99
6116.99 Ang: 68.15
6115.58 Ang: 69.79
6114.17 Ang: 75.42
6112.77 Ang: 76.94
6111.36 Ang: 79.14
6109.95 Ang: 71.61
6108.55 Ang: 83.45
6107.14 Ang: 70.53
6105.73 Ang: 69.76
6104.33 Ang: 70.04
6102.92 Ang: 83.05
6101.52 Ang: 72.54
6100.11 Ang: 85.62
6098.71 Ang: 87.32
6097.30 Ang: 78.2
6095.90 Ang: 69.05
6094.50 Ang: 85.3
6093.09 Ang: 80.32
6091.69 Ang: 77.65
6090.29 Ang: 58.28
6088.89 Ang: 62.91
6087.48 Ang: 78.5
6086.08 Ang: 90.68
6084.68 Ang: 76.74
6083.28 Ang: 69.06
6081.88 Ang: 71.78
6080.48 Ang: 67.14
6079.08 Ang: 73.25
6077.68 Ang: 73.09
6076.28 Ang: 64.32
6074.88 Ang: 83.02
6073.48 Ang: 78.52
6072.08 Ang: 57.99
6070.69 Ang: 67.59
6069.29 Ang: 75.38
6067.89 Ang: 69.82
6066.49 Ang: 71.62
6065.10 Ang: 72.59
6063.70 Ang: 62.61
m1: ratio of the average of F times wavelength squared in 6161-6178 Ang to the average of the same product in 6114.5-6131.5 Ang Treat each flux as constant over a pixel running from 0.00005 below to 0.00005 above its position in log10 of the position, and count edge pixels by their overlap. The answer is 1.1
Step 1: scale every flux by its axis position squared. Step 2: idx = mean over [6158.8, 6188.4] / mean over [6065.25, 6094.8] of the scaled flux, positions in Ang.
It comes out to 1.04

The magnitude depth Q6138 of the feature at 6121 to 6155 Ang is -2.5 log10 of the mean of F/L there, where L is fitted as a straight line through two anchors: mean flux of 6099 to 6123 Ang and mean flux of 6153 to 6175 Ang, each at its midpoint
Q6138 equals 0.05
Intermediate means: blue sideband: 73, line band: 70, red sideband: 73.7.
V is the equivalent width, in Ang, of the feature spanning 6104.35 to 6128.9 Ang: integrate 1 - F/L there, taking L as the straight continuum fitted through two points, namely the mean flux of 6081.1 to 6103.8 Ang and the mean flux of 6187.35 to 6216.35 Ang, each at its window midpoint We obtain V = 2.2 Ang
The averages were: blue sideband 76.6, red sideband 72.6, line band 68.9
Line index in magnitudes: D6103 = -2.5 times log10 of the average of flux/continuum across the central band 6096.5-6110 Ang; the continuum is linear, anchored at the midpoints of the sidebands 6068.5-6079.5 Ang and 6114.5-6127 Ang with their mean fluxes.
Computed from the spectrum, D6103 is -0.15 mag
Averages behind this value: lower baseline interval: 71.6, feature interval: 77.4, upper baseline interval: 65.4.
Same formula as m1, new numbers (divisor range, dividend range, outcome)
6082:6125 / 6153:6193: 1.04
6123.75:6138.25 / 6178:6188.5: 1.22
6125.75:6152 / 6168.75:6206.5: 1.05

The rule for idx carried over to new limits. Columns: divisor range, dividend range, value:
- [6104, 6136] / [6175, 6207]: 1.10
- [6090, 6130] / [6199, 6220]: 1.02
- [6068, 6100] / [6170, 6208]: 1.04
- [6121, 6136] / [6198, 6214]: 1.15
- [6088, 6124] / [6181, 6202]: 1.07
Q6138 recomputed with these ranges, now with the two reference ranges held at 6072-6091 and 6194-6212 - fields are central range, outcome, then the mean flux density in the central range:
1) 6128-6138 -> 0.07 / 67.7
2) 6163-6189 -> -0.04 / 74.3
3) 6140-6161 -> -0.06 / 76.3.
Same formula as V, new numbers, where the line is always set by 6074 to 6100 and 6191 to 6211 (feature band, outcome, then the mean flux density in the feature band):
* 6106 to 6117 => 0.0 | 74.6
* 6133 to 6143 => 0.3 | 71.7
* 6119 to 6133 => 1.6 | 65.6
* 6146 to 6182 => 0.6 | 71.8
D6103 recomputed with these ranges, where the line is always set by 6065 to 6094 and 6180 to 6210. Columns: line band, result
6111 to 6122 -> 0.05 mag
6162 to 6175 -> 0.04 mag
